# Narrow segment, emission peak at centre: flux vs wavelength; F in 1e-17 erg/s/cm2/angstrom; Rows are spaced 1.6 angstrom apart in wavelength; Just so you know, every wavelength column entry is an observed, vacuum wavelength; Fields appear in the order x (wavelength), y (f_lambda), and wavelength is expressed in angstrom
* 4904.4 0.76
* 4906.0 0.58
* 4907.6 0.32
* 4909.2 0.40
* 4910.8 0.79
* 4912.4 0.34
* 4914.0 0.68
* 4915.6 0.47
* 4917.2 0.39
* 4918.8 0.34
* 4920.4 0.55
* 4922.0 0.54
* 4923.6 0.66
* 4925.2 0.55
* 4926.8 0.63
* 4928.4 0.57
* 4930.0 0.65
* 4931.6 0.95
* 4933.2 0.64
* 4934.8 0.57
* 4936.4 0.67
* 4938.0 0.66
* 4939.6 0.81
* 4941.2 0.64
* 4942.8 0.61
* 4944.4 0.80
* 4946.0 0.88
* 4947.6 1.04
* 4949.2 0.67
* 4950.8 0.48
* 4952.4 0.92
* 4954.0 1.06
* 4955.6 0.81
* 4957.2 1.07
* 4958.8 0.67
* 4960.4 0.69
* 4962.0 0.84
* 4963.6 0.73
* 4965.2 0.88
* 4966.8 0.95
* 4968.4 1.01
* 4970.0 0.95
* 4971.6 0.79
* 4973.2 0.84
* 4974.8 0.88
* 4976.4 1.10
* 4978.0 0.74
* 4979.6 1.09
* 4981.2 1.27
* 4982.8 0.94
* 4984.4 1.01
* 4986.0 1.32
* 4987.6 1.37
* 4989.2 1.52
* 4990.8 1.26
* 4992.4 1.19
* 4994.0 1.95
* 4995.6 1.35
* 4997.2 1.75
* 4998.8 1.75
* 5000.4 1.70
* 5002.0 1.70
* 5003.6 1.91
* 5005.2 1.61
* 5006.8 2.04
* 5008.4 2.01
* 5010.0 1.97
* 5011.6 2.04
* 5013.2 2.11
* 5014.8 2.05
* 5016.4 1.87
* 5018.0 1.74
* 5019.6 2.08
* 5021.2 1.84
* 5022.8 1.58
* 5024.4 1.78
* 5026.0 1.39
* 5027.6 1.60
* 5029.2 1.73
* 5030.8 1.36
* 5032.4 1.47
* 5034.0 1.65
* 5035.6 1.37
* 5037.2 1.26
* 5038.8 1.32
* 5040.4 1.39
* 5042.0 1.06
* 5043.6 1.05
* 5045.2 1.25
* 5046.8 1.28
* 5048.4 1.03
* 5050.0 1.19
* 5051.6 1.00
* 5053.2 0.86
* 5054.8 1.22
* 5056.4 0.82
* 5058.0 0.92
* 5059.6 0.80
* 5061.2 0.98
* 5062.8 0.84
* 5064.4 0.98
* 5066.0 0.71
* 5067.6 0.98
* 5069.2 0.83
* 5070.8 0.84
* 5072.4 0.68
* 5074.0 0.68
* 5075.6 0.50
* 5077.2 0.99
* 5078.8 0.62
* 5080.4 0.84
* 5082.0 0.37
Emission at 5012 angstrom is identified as C IV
